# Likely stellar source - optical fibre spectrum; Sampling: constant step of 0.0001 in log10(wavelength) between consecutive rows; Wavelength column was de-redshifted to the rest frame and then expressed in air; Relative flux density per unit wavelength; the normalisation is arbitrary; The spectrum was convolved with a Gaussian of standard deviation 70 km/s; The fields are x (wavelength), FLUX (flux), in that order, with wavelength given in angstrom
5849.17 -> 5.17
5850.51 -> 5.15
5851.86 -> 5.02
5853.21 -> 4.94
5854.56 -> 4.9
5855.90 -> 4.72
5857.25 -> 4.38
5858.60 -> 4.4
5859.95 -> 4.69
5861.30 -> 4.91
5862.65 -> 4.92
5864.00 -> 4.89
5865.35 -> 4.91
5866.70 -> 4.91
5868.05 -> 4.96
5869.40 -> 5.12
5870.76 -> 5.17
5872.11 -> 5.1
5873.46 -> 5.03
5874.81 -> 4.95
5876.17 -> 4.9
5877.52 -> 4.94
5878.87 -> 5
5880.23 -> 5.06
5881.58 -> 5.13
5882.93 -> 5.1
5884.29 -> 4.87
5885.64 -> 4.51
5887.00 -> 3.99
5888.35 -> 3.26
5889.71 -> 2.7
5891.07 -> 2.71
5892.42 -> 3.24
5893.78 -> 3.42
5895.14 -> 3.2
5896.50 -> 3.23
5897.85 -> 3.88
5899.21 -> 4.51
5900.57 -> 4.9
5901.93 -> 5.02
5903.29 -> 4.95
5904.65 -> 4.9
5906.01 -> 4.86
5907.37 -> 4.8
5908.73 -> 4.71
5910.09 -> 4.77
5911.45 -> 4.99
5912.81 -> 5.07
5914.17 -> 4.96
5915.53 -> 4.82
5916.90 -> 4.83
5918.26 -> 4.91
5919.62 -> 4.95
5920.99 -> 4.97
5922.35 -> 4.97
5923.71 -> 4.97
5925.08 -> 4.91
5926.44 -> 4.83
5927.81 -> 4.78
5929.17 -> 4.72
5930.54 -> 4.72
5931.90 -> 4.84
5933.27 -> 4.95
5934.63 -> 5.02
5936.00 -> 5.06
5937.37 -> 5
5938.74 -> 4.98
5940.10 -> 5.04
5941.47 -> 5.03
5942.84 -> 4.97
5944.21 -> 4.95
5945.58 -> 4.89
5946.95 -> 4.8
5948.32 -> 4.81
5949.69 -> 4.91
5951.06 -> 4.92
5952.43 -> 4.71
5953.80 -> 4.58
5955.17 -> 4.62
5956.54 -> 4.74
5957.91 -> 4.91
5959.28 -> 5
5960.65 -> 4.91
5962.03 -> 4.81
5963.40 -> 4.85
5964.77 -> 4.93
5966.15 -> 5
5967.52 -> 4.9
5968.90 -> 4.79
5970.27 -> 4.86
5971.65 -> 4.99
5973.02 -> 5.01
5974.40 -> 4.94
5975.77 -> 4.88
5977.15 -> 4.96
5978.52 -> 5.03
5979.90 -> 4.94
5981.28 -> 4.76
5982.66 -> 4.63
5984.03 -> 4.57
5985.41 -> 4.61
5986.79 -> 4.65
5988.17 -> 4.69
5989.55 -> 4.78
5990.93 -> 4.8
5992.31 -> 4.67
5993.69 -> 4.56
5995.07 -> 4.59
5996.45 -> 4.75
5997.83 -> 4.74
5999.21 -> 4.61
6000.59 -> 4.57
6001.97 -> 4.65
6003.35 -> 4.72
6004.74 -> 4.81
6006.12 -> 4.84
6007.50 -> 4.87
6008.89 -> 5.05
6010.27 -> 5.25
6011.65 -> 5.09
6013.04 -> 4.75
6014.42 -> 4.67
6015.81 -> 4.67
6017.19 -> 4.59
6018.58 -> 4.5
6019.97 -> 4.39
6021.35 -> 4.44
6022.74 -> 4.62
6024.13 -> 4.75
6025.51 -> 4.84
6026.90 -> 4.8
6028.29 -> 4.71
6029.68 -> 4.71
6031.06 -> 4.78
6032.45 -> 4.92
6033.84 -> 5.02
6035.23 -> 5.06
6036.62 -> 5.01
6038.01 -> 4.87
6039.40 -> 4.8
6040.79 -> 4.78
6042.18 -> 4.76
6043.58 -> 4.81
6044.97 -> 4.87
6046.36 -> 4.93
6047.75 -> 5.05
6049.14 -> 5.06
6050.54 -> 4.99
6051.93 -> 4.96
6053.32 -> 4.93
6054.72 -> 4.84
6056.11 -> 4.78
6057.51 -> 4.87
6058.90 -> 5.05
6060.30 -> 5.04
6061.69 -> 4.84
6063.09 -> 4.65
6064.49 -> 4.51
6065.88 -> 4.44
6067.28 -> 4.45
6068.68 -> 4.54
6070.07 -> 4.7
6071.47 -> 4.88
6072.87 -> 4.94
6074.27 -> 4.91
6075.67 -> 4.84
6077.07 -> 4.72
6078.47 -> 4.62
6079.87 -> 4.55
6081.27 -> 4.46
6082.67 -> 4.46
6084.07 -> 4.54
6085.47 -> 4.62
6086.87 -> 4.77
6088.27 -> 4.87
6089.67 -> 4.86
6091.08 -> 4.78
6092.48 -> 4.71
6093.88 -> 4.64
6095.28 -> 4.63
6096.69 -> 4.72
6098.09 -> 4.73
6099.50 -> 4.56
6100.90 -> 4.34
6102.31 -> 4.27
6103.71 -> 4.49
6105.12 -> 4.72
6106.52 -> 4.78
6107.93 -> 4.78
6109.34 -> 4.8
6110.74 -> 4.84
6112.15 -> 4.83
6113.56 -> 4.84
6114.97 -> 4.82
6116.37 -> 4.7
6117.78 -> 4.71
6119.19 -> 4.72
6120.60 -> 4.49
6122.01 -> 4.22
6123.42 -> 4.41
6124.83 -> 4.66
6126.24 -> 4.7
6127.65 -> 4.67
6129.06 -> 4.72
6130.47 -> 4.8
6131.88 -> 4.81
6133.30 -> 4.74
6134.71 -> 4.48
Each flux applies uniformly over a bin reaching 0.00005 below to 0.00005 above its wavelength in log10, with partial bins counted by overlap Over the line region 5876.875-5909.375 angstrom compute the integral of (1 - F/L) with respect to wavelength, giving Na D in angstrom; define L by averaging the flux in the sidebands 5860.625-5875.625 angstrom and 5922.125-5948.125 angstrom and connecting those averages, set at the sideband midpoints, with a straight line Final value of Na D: 4.4 angstrom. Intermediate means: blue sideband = 4.99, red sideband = 4.91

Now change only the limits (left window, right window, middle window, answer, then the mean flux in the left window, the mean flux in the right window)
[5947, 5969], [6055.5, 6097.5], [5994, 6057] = -0.50 angstrom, 4.84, 4.71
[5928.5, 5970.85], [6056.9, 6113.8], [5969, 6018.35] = 0.35 angstrom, 4.88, 4.7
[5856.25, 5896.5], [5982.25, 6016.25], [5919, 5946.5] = -1.96 angstrom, 4.47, 4.75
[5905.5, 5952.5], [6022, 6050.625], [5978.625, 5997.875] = 0.68 angstrom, 4.9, 4.86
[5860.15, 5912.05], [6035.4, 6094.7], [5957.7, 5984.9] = -1.33 angstrom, 4.54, 4.78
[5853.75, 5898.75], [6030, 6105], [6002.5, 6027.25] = -0.43 angstrom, 4.46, 4.76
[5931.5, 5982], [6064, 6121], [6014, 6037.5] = 0.24 angstrom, 4.9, 4.67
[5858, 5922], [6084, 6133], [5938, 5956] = -0.95 angstrom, 4.6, 4.68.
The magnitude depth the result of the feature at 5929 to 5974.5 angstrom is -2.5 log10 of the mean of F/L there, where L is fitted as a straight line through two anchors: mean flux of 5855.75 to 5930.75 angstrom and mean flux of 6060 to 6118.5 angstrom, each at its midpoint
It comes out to -0.06 mag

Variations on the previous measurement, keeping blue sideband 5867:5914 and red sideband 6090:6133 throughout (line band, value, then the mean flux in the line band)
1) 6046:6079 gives -0.042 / 4.81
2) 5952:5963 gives -0.055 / 4.79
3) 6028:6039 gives -0.065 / 4.89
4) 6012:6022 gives 0.002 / 4.59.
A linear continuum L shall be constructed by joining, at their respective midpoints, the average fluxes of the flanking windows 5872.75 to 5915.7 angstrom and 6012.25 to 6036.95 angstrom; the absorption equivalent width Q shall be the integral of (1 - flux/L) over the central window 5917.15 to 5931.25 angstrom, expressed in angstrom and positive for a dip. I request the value -1.1 angstrom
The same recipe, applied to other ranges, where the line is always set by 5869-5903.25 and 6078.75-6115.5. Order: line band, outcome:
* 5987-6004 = -0.6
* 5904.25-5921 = -1.8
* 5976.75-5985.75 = -0.6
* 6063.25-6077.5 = -0.2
